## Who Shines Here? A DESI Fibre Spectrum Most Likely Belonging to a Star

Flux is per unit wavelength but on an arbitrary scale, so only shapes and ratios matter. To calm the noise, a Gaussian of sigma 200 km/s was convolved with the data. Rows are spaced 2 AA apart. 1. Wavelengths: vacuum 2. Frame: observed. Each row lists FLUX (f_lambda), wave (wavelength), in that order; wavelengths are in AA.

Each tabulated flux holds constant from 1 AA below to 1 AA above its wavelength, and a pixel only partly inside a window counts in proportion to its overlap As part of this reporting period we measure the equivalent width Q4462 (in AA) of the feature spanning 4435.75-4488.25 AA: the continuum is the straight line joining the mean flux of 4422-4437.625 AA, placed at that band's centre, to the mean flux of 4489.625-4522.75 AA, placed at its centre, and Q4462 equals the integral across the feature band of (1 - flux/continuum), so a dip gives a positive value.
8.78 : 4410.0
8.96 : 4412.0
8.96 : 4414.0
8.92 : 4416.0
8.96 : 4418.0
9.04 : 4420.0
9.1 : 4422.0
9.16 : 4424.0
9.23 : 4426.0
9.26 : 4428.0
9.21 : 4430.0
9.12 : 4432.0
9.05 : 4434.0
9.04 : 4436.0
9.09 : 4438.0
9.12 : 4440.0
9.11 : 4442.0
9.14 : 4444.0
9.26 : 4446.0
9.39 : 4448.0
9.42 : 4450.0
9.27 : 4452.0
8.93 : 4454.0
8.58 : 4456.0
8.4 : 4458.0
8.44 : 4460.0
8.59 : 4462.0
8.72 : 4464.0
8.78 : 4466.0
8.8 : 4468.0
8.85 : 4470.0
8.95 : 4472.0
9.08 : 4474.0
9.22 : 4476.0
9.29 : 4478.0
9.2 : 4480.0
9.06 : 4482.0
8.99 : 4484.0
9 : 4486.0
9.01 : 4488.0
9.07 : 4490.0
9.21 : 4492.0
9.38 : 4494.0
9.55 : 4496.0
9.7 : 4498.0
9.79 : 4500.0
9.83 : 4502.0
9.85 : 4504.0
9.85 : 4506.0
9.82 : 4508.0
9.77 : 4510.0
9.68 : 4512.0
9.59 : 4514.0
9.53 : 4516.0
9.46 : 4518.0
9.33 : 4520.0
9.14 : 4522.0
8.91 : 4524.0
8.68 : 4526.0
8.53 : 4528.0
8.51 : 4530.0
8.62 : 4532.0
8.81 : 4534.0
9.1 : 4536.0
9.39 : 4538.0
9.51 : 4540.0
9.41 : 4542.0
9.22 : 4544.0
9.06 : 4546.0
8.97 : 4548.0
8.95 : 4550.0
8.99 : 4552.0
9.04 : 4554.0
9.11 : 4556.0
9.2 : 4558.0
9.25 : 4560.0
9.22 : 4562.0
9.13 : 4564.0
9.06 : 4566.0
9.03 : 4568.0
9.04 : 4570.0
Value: 1.9 AA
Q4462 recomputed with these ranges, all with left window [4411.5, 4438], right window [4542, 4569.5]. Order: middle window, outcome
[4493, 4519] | -1.7 AA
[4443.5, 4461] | 0.2 AA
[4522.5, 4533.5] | 0.5 AA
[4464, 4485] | 0.2 AA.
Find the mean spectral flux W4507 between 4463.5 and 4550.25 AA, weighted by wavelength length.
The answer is 9.21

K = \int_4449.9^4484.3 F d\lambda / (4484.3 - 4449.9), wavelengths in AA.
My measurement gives 8.91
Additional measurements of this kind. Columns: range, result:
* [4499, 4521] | 9.68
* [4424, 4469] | 9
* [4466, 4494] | 9.06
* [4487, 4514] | 9.58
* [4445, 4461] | 8.96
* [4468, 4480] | 9.06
